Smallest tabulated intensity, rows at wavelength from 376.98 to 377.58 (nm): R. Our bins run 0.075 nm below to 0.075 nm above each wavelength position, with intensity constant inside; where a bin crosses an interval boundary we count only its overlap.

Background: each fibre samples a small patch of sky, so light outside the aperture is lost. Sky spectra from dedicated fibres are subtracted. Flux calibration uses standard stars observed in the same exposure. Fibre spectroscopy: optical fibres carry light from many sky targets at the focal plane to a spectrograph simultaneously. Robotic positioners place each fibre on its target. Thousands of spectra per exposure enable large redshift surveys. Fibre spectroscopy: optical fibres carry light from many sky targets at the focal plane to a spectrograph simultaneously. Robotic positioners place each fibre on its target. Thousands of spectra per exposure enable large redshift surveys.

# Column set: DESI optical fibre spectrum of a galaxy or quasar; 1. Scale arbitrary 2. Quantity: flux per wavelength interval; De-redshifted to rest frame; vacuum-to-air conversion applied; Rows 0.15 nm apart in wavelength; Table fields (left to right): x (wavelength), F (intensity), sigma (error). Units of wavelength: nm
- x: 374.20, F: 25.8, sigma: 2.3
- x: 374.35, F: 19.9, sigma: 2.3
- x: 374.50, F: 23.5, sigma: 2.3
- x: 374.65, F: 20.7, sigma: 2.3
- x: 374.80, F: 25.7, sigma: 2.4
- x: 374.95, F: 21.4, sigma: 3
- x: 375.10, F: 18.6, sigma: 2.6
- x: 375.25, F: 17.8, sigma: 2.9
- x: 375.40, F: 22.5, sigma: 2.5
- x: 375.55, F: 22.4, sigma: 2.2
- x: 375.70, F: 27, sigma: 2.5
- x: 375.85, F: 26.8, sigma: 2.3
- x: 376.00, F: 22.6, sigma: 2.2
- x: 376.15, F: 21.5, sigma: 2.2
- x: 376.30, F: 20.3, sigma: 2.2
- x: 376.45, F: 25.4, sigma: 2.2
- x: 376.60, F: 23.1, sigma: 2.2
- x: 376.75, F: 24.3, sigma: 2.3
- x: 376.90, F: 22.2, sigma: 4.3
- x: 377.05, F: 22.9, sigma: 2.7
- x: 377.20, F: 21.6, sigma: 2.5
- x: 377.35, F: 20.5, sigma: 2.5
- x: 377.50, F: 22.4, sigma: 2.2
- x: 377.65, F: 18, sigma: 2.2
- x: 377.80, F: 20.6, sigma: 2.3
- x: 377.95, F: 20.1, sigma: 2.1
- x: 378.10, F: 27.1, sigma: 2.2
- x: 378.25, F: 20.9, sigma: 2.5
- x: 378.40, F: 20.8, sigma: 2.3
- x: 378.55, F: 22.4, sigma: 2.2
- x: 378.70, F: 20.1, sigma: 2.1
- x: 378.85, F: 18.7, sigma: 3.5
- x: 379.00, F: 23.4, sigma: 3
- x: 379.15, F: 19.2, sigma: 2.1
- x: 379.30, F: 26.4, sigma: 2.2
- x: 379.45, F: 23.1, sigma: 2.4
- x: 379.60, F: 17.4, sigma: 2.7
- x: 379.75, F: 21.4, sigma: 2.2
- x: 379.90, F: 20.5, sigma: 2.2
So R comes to 20.5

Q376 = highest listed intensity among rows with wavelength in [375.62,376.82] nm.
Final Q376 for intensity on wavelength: 27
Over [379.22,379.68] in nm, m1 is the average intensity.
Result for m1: 22.3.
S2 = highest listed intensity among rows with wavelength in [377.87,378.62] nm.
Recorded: 27.1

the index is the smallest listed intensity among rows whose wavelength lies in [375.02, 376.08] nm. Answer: 17.8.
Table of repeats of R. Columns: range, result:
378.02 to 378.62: 20.8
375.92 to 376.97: 20.3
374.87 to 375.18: 18.6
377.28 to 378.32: 18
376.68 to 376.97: 22.2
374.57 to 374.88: 20.7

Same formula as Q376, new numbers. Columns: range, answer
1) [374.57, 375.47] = 25.7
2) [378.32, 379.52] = 26.4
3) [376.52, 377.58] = 24.3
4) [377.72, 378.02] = 20.6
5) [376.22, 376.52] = 25.4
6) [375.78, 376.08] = 26.8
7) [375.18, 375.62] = 22.5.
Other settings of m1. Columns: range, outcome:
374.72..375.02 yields 23.5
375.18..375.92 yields 23.3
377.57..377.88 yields 19.4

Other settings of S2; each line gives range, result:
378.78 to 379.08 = 23.4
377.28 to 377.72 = 22.4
